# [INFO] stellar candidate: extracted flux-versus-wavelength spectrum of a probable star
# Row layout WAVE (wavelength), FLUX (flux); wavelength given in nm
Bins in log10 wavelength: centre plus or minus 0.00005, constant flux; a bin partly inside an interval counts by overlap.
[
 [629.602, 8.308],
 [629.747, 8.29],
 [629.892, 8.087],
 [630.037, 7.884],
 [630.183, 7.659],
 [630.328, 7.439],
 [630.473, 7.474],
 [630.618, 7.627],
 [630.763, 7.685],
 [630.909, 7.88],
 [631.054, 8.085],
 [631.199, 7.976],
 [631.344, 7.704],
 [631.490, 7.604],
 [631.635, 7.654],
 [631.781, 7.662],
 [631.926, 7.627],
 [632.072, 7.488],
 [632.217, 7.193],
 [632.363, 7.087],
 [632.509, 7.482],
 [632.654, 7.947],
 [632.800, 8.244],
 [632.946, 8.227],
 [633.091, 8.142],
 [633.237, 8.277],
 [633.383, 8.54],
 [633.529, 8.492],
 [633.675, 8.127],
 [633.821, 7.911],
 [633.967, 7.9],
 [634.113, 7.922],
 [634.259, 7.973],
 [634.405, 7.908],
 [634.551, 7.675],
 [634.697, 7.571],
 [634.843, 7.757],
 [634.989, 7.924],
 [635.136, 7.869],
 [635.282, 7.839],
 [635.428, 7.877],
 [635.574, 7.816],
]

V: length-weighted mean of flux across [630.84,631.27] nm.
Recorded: 7.99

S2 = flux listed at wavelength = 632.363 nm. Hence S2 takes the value 7.087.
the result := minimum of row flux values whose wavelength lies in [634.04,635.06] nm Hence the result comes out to 7.571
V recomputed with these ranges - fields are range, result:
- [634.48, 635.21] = 7.76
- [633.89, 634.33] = 7.93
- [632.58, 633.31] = 8.17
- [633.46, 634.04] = 8.1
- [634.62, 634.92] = 7.68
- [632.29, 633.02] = 7.8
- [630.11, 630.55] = 7.53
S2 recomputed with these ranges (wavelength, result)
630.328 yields 7.439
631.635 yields 7.654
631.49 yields 7.604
